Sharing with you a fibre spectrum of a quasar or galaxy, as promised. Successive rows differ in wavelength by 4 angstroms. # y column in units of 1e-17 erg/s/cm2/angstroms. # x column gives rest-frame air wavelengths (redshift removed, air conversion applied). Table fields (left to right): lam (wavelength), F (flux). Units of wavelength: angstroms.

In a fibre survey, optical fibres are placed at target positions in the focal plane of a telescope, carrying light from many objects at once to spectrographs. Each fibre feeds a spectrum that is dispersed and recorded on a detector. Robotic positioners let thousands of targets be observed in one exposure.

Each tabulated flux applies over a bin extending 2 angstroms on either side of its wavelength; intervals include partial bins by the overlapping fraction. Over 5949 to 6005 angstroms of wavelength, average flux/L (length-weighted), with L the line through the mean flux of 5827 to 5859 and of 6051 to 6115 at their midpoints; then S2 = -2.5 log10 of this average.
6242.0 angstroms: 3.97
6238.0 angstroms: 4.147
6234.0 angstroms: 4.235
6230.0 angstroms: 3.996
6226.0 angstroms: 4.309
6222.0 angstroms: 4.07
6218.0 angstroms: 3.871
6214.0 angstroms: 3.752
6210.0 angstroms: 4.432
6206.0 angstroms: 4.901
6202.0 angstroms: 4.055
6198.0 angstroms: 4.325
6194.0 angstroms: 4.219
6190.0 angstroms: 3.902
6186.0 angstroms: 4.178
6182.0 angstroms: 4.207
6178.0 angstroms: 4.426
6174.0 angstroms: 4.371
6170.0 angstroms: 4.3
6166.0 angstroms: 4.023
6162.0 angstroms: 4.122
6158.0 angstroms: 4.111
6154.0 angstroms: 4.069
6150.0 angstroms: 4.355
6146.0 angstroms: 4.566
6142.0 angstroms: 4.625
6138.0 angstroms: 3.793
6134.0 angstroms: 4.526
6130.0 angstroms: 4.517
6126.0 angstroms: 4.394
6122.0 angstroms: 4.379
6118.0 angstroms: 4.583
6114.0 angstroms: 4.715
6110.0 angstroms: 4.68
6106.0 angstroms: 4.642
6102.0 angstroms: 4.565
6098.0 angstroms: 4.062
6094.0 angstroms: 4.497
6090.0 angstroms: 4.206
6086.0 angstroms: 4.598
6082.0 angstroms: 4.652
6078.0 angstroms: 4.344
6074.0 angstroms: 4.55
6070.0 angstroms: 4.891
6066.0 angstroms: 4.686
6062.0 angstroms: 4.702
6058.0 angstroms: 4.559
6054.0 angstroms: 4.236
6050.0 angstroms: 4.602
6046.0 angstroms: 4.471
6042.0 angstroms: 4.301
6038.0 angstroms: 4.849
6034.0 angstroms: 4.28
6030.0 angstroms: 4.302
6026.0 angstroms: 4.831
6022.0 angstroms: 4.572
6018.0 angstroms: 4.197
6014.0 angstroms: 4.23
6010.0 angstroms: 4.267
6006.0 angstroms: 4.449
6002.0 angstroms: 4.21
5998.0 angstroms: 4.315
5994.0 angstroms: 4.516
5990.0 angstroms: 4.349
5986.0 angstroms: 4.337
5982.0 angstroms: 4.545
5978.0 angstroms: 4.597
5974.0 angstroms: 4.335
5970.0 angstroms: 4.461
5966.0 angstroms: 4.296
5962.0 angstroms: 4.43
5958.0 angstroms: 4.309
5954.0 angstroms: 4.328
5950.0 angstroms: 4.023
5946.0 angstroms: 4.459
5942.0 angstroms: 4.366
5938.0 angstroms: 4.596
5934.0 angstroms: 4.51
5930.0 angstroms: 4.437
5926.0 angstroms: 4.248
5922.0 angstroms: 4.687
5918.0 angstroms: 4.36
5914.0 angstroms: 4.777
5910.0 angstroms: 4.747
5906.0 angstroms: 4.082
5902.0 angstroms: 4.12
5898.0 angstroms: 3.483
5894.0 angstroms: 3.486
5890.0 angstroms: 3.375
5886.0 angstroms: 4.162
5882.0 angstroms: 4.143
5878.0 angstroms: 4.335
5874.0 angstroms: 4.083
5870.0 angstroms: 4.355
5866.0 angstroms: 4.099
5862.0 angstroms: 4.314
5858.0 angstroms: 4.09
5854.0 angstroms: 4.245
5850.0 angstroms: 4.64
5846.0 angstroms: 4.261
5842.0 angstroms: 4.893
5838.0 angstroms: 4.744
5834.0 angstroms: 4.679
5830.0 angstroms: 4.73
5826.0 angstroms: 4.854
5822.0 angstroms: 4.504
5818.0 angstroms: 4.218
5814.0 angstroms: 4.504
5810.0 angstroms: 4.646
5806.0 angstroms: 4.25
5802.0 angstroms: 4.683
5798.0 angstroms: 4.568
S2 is 0.04 mag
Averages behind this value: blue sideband 4.56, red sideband 4.53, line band 4.37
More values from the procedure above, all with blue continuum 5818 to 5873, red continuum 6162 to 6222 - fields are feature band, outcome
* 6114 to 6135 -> -0.06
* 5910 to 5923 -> -0.05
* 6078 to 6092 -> -0.04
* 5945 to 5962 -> 0.03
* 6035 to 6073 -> -0.07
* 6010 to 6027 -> -0.02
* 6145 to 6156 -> -0.02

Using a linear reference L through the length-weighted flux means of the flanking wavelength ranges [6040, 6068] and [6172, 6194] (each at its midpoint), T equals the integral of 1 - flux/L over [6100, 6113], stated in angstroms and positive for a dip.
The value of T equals -0.7 angstroms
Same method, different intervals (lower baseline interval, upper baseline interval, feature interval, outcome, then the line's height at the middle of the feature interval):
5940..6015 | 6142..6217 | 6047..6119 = -4.0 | 4.3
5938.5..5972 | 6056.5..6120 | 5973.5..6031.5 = 0.2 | 4.42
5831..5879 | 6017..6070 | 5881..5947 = 3.1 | 4.44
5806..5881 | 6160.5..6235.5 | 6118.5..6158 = -1.1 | 4.24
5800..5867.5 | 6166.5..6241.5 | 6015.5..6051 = -1.2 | 4.33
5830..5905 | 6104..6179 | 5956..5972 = -0.4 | 4.27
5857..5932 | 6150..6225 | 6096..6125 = -2.3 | 4.19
